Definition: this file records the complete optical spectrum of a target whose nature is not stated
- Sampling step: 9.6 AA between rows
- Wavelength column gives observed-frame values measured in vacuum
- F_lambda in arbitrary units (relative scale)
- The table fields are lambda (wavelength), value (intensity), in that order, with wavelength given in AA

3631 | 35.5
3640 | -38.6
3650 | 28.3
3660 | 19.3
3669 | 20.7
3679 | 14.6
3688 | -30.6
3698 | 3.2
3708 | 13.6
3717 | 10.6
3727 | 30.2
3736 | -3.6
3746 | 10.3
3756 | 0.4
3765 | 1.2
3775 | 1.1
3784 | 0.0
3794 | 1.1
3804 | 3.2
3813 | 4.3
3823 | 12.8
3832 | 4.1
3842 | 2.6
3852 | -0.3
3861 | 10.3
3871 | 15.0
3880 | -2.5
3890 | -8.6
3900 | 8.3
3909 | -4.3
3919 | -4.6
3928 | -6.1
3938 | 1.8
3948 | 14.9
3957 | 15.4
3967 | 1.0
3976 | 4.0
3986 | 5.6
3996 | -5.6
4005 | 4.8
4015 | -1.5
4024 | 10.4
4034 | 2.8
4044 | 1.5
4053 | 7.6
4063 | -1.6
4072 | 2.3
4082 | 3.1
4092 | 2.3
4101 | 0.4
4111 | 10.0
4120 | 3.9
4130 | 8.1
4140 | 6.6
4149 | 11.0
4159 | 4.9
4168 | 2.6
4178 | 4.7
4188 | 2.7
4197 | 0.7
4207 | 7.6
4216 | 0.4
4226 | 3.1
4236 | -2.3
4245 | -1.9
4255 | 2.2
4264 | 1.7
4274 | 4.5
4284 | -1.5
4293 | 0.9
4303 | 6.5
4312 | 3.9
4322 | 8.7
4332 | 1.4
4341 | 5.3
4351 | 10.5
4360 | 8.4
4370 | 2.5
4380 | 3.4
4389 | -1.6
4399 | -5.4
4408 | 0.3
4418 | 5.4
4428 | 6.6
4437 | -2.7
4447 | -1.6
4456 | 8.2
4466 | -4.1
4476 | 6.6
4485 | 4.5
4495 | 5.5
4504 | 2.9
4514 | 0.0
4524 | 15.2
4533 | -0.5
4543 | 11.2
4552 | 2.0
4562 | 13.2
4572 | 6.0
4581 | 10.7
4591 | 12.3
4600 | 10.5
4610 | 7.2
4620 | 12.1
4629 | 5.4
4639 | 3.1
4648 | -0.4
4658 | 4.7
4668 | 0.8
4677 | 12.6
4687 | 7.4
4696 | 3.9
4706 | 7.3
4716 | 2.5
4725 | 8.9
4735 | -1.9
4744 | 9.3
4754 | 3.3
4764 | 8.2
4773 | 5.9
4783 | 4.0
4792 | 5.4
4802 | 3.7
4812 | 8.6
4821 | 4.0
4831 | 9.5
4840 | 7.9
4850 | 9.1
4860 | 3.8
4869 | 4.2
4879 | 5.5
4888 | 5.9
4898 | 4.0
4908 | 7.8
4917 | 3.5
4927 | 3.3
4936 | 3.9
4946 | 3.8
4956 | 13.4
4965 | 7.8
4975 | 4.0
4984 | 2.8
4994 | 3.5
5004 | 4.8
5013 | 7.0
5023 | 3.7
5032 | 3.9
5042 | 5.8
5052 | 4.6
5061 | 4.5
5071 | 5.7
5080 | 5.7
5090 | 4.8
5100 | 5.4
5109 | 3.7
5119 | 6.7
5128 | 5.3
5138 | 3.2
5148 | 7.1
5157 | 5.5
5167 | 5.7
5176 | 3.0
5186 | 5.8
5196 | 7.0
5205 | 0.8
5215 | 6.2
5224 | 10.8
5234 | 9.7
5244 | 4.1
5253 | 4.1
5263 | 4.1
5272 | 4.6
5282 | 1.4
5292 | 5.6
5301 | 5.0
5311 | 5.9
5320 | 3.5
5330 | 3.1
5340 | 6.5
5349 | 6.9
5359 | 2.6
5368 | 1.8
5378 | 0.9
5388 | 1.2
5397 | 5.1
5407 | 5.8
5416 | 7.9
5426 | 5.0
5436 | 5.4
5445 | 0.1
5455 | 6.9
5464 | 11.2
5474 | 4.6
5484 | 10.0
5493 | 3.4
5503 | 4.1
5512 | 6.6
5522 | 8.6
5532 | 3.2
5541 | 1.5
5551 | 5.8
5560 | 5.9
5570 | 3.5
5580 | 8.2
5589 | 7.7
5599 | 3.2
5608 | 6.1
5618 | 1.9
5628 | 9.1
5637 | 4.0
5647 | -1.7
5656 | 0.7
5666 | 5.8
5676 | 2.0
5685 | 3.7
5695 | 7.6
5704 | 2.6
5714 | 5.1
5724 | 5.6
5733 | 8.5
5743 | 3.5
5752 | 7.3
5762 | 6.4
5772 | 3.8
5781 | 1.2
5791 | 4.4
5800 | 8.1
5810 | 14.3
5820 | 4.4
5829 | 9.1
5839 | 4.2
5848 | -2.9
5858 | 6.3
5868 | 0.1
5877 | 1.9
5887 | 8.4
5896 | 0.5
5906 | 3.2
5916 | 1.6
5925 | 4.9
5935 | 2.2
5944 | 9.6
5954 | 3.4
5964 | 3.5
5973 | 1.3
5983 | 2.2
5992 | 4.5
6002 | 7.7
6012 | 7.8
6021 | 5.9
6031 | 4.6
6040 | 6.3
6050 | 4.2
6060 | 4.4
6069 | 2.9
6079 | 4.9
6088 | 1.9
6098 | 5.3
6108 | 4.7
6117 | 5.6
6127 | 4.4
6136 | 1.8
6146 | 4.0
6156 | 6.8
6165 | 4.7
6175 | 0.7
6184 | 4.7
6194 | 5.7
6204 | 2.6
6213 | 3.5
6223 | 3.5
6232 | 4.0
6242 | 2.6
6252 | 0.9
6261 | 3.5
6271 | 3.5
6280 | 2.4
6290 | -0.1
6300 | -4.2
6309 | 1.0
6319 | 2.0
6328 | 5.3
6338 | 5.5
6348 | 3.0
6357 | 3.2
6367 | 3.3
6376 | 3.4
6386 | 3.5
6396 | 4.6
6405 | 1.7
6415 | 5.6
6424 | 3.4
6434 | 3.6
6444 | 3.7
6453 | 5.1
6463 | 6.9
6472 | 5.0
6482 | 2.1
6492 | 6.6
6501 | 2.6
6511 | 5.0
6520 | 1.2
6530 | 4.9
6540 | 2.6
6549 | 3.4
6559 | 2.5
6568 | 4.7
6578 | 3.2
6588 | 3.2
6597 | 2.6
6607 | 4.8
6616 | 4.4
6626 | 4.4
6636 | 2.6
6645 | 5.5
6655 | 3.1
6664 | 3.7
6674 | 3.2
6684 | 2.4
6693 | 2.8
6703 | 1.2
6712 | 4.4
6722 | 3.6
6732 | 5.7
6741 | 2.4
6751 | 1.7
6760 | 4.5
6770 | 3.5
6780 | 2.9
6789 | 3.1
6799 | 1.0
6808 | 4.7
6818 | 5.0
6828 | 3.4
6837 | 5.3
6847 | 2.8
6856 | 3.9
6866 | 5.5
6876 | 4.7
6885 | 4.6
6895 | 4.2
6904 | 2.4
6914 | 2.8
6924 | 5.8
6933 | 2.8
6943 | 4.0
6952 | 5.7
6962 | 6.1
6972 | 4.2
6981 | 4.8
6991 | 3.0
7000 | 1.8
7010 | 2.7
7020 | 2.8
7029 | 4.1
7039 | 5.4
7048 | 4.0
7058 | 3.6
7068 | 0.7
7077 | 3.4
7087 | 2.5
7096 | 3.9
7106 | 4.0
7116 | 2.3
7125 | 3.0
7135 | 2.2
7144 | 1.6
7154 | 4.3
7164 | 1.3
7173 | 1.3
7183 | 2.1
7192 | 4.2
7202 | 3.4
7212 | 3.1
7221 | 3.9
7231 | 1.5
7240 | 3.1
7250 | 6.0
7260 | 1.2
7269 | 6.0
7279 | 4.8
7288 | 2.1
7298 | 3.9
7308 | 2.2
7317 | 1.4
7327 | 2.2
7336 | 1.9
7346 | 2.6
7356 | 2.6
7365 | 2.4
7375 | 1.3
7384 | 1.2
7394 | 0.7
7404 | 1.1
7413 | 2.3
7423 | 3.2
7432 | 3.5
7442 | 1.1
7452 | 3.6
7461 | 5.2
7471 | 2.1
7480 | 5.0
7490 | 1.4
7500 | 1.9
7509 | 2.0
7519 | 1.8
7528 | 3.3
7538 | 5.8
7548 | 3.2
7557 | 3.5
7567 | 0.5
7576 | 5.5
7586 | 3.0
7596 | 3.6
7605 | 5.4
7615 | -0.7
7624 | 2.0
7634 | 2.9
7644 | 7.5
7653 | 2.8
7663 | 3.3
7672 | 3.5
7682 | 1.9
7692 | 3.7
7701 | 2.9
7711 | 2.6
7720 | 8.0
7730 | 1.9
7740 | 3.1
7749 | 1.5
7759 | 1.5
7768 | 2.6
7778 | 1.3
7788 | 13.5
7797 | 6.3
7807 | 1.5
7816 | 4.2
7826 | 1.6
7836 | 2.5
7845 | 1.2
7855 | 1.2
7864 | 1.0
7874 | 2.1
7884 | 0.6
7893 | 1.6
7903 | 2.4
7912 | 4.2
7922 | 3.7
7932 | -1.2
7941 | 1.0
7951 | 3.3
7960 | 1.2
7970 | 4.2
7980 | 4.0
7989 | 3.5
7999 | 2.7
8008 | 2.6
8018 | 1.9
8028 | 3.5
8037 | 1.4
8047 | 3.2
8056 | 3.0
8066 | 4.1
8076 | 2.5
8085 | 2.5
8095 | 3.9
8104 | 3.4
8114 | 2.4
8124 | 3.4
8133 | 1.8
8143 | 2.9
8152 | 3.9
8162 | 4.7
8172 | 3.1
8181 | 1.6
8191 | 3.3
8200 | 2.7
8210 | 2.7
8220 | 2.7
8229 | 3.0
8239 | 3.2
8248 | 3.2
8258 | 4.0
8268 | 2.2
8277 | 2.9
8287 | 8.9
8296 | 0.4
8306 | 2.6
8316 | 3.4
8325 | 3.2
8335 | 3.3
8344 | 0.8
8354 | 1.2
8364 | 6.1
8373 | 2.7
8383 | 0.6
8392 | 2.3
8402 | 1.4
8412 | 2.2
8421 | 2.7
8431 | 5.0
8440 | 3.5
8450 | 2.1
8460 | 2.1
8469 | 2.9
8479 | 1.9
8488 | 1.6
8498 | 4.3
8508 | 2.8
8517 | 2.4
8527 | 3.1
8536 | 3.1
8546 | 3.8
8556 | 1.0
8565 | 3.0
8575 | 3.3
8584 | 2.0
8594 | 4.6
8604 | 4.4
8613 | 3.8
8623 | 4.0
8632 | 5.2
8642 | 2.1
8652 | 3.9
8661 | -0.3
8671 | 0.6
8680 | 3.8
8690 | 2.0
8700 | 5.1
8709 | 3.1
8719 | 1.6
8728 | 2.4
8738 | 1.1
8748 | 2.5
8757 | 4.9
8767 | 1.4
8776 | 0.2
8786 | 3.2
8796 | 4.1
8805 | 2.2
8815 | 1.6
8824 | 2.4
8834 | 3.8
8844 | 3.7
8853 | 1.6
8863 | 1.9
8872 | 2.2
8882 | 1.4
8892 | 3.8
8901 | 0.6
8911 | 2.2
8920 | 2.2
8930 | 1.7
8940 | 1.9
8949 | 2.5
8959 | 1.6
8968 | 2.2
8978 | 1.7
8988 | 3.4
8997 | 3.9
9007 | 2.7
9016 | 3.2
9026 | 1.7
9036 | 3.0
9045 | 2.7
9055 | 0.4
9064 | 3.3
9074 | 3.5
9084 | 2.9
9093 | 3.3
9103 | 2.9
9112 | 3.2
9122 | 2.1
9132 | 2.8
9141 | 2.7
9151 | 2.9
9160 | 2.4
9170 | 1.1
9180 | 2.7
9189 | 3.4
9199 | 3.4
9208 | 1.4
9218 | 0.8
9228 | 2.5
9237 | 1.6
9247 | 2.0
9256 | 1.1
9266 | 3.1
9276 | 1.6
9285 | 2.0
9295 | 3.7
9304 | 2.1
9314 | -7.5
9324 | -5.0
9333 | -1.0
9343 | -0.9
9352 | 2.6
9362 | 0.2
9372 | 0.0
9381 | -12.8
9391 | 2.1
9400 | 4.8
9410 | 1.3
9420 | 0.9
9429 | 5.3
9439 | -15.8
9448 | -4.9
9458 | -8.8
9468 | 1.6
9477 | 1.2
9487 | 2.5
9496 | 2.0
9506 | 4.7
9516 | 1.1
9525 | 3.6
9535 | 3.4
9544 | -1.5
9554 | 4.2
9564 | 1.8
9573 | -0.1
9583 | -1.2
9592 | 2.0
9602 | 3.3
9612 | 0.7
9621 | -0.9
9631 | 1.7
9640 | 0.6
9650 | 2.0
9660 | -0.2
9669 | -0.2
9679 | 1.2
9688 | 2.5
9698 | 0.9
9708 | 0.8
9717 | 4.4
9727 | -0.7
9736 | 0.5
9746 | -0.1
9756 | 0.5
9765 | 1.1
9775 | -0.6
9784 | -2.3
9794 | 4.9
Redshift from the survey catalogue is 0.187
